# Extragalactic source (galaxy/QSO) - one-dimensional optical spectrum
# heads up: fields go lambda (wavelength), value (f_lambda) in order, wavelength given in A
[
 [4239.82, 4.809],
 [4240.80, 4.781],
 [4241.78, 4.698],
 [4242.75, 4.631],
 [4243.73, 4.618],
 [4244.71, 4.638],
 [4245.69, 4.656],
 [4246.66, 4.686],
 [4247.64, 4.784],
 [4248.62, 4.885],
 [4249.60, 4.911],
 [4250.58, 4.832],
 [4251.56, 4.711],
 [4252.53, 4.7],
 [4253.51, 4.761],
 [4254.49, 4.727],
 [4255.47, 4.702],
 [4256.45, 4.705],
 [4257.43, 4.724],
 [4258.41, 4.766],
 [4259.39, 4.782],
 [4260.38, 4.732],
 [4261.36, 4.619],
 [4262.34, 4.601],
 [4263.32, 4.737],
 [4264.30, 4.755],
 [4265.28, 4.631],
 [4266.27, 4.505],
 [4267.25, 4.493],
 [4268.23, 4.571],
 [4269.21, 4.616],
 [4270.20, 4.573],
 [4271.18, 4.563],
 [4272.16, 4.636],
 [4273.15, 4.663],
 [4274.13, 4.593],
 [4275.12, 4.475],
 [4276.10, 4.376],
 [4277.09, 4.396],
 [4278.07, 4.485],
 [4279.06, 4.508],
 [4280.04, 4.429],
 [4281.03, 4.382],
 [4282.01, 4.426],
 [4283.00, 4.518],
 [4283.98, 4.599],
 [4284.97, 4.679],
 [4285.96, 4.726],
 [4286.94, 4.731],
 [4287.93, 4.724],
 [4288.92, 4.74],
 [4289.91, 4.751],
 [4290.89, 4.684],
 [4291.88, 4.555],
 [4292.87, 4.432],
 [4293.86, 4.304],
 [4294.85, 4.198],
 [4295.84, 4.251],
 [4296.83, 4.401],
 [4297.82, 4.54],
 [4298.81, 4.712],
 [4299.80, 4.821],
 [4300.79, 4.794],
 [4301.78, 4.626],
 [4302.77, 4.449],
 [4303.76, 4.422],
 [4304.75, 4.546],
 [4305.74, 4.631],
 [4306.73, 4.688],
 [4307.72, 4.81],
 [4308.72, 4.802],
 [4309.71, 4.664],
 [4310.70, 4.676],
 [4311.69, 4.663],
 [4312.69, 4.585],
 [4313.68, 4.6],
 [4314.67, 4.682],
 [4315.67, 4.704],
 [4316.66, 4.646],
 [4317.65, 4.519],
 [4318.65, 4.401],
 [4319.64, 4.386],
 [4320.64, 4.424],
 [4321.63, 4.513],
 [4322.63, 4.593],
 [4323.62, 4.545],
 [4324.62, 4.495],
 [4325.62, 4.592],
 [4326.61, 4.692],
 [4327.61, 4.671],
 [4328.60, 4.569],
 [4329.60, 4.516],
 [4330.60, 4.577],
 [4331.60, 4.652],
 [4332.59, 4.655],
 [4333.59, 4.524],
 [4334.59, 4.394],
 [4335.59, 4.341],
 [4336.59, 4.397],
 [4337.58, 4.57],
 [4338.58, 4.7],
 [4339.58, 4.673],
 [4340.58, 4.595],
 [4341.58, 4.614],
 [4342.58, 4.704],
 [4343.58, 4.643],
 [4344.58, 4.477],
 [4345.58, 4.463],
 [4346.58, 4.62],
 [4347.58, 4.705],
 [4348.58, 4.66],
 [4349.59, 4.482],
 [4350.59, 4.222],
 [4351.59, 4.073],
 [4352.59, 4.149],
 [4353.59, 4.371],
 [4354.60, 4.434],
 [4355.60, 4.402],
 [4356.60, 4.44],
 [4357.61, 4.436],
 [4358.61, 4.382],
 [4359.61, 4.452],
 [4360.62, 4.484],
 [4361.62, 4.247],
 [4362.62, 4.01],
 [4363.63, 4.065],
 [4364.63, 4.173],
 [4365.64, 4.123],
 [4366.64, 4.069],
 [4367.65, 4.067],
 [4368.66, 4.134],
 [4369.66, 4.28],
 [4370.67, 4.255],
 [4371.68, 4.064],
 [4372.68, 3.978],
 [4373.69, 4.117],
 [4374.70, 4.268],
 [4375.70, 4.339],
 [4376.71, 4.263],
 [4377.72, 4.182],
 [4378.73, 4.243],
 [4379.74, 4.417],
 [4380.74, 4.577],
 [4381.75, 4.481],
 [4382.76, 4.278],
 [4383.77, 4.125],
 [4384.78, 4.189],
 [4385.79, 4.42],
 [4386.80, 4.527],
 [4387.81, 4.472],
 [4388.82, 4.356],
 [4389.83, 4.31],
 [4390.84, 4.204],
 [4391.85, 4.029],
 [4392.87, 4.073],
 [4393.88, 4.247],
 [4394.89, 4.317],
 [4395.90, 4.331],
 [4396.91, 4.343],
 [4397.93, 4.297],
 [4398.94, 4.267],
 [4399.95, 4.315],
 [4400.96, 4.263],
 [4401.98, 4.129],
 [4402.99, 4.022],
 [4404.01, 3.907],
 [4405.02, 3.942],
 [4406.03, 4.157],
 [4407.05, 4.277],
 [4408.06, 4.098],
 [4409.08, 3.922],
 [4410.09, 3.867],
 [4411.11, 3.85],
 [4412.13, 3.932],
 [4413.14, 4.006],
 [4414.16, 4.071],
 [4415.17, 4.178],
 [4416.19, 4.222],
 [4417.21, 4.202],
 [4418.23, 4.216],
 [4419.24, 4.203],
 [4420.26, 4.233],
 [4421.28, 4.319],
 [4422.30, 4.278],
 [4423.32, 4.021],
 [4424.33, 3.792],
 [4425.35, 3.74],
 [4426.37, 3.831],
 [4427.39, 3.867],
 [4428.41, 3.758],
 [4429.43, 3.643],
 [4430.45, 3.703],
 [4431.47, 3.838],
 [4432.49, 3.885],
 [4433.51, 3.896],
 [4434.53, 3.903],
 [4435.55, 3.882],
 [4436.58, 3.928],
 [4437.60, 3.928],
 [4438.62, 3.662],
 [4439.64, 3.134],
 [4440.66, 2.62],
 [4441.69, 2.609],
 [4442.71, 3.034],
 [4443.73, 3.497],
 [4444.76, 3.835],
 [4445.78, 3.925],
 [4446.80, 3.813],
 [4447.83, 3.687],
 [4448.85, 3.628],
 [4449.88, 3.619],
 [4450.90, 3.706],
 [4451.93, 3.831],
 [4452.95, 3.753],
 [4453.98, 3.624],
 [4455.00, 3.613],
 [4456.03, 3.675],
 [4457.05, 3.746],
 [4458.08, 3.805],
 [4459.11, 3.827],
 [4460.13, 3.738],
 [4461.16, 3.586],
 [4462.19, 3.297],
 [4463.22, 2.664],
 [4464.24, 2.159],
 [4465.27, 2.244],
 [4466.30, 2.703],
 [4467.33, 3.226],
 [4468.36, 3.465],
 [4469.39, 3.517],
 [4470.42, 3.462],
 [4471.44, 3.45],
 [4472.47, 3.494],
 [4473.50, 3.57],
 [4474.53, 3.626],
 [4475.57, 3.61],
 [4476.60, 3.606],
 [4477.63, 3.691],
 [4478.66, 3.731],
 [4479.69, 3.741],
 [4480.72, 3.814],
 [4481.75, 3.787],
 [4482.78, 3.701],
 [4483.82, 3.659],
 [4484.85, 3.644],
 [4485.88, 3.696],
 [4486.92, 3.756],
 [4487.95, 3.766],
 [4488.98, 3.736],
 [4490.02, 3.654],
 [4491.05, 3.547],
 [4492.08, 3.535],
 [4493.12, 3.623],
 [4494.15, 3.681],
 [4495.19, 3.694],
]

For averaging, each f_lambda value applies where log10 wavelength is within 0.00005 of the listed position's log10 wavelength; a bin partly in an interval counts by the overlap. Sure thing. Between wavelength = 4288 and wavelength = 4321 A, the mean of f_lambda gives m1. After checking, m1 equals 4.58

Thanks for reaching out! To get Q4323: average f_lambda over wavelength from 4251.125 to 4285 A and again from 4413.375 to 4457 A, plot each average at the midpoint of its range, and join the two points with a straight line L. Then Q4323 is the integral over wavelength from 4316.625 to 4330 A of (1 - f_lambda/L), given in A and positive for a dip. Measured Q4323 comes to -0.6 A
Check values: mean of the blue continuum 4.6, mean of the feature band 4.54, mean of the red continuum 3.78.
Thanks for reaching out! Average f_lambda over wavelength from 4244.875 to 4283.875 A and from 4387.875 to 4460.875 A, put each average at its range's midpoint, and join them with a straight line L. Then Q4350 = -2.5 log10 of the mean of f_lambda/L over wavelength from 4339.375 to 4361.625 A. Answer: -0.056 mag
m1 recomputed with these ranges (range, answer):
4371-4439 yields 4.11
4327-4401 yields 4.36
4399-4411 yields 4.08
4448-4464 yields 3.59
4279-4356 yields 4.55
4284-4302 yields 4.59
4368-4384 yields 4.25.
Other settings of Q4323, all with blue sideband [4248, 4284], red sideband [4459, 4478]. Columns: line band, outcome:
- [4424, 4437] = -1.00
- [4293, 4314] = -0.96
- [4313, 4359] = -3.91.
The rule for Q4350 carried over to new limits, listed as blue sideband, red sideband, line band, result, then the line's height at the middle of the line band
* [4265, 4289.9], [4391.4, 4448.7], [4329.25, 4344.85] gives -0.07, 4.3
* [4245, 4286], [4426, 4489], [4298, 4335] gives -0.06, 4.35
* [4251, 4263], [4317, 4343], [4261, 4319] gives 0.01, 4.64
